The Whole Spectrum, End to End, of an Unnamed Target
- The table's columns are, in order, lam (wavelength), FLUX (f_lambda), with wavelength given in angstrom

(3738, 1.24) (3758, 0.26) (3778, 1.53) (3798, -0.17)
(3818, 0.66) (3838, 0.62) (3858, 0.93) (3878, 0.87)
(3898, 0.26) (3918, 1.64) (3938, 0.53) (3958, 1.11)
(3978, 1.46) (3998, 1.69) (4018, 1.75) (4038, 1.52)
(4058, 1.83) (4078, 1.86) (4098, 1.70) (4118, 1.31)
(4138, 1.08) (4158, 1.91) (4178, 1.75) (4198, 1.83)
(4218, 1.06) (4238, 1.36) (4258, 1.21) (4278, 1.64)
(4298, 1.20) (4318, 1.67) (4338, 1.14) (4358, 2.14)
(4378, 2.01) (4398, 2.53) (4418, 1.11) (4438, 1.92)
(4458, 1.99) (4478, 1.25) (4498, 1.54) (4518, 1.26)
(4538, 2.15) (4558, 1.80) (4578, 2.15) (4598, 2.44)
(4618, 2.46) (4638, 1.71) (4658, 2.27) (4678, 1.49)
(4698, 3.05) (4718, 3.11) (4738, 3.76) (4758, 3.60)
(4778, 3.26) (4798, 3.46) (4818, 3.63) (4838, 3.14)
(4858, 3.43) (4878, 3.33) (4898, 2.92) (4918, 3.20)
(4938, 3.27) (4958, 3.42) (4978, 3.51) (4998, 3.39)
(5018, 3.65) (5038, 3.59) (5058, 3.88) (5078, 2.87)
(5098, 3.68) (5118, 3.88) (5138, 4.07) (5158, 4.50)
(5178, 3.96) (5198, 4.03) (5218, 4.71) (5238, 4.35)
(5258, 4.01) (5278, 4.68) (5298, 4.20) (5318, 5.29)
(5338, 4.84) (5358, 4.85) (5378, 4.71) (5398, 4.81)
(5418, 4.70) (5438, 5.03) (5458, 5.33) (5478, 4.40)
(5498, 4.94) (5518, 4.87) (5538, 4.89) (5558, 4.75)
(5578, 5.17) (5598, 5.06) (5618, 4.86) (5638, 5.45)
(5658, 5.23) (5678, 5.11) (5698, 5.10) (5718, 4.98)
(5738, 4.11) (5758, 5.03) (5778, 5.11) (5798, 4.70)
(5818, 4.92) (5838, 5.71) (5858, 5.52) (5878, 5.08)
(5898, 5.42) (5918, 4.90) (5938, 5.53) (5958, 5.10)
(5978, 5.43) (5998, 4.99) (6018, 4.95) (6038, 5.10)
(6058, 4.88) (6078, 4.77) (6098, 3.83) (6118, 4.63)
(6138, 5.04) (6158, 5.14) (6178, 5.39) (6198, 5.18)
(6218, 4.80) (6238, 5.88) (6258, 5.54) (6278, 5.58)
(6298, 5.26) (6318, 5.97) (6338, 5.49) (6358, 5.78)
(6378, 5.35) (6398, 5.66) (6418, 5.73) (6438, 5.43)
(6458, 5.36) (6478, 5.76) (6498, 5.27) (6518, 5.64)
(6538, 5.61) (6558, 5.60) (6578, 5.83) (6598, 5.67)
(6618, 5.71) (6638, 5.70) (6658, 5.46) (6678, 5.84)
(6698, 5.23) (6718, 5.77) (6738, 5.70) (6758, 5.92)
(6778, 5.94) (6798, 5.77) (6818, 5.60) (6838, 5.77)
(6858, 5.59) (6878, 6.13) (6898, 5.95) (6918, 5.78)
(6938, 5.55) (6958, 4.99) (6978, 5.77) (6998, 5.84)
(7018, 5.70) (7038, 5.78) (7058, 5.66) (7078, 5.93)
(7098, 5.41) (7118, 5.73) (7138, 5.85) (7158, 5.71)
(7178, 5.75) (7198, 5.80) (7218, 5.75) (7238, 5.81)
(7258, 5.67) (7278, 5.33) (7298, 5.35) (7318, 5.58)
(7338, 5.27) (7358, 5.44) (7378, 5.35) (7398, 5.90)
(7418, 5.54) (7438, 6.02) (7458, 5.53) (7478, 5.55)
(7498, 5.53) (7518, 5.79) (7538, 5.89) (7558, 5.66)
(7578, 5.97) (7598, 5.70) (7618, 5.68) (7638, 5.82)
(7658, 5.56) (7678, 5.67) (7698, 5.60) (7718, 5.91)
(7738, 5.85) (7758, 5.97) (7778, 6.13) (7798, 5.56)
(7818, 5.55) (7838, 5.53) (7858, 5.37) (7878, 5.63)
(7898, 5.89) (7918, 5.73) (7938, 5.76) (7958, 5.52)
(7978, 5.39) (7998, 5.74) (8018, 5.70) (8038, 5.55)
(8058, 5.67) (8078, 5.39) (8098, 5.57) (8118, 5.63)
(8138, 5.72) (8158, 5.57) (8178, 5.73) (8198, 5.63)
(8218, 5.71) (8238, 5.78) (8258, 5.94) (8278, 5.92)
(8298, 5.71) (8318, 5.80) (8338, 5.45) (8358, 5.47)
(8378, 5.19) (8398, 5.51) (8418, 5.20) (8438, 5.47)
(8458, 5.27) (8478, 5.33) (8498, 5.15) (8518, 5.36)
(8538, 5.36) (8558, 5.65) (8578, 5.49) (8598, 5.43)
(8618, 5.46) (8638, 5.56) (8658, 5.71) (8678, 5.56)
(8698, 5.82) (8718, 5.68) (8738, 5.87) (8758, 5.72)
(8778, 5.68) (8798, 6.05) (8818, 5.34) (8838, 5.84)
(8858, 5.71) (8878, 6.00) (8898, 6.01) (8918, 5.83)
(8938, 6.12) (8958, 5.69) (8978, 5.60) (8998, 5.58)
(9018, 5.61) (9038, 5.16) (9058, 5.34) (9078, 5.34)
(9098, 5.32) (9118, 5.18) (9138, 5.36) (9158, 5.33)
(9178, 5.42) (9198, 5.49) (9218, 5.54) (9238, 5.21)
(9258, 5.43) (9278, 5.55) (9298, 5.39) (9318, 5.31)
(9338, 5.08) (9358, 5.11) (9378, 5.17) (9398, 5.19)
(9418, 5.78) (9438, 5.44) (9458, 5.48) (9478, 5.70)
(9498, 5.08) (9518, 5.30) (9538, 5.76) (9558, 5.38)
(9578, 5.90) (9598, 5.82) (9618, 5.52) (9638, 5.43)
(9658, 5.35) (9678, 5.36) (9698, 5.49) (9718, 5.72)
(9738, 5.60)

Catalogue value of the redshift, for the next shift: 0.180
